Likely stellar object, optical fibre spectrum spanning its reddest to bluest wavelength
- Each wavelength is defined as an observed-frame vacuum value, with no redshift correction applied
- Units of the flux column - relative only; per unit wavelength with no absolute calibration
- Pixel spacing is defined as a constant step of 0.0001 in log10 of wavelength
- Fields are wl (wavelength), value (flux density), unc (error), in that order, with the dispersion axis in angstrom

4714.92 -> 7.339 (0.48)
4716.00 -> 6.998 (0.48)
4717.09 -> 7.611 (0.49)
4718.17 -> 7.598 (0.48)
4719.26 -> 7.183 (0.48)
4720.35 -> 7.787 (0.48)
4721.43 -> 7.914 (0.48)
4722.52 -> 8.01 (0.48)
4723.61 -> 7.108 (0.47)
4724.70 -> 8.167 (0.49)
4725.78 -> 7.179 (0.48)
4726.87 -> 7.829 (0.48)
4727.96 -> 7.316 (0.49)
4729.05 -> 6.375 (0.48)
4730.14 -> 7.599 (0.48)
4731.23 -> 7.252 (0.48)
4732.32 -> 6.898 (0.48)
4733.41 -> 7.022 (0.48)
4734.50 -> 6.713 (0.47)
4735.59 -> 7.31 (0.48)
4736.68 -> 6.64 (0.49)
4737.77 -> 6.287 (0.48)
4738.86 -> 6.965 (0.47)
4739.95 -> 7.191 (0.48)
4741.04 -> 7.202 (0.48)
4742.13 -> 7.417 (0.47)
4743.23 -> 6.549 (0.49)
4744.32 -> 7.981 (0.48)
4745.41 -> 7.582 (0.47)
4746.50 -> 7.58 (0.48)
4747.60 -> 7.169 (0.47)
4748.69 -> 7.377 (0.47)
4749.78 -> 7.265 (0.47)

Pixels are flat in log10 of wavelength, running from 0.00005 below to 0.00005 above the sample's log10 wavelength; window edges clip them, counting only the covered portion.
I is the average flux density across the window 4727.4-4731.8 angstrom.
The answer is 7.13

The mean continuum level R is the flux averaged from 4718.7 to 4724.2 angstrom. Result 7.6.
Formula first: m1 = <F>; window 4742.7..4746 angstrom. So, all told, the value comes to 7.39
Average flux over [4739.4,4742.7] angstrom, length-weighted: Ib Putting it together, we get 7.26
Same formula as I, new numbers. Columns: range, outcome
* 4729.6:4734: 7.19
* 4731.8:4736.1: 6.98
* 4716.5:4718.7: 7.6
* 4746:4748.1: 7.35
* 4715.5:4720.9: 7.44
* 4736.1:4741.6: 6.87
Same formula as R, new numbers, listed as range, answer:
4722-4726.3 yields 7.62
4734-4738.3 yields 6.74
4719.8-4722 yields 7.86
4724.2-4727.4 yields 7.73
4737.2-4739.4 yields 6.63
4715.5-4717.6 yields 7.29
